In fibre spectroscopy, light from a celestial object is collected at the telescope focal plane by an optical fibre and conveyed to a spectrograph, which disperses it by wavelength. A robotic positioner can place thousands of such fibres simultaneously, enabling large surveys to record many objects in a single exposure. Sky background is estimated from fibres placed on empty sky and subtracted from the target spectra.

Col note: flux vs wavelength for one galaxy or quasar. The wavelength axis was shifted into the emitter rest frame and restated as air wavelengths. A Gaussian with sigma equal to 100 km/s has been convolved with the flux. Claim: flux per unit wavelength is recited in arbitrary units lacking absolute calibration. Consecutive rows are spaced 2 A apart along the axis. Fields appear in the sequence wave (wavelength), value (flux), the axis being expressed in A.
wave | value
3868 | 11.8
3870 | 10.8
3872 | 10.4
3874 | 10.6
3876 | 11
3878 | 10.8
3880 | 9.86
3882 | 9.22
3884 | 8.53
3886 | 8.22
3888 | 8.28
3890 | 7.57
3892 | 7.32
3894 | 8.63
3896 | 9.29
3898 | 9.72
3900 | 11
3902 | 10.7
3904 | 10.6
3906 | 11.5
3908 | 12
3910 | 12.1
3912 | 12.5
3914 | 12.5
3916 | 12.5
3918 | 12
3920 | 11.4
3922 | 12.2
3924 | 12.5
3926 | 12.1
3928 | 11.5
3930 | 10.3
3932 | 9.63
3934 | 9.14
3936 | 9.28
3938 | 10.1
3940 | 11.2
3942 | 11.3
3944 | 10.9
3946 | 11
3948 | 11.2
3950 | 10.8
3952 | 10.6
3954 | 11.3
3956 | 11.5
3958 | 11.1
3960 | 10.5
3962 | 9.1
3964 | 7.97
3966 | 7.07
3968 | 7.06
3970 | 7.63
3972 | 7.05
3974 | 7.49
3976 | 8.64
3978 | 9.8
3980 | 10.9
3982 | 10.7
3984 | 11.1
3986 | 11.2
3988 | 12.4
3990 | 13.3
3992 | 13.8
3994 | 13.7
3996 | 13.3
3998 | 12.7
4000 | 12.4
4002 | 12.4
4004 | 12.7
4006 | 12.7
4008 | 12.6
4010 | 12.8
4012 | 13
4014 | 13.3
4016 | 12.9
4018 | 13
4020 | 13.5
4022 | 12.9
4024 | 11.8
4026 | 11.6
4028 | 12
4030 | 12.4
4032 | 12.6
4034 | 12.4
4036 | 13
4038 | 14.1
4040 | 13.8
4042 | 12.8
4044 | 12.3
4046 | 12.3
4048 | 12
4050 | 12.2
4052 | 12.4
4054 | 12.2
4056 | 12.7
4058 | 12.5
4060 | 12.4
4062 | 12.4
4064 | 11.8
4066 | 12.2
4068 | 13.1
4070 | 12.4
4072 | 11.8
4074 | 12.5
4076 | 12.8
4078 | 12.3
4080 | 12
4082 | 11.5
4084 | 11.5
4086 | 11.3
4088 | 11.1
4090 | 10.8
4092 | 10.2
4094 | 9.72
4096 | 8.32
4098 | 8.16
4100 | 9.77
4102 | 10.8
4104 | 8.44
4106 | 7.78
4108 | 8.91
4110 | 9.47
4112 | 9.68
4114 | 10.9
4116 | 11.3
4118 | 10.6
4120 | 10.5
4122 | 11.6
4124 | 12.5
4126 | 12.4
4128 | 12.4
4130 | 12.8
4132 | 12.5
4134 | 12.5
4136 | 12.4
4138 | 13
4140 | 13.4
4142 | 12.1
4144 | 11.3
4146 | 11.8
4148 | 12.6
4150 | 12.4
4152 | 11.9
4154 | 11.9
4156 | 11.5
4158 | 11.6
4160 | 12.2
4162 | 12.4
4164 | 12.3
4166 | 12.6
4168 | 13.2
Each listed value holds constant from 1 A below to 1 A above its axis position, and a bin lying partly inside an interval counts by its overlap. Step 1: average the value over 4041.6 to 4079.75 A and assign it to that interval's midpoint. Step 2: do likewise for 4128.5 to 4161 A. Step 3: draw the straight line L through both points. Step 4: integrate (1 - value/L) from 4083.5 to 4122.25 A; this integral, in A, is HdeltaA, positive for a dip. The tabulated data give 7.3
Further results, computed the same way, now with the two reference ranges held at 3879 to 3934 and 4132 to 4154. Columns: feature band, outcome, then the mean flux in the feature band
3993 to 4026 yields -4.5 A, 12.8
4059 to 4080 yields -1.1 A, 12.4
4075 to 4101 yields 2.5 A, 10.7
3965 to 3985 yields 4.1 A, 8.74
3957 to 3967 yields 1.6 A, 9.15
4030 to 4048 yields -2.1 A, 12.8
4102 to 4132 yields 3.5 A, 10.7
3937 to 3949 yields -0.2 A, 10.9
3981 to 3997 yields -1.9 A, 12.4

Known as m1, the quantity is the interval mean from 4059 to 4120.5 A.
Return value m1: 10.9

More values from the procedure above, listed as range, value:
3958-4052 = 11.6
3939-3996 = 10.4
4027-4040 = 12.8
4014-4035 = 12.5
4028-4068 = 12.6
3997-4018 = 12.8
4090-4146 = 10.9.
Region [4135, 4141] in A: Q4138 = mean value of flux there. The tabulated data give 12.9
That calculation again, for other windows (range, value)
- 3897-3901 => 10.4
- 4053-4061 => 12.4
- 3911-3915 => 12.5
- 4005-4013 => 12.8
